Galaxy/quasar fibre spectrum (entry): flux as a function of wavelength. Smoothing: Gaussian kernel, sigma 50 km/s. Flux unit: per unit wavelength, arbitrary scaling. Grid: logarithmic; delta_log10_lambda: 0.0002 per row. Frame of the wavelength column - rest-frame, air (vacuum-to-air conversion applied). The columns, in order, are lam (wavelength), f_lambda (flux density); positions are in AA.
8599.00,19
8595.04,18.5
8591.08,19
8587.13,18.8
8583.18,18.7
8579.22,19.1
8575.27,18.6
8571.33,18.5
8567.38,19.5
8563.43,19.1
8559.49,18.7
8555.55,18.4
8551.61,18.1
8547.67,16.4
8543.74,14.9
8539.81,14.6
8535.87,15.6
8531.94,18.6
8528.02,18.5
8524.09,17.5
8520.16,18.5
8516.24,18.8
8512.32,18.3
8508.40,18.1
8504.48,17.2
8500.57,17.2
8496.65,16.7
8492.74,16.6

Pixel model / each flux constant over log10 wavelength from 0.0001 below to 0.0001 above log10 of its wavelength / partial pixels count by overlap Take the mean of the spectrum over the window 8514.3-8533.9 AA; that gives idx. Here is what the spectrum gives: 18.4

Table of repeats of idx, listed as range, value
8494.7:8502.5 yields 16.9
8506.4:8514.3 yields 18.2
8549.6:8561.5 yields 18.4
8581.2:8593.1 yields 18.8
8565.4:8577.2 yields 18.9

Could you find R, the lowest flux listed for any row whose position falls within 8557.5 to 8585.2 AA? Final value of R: 18.5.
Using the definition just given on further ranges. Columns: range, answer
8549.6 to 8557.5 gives 18.1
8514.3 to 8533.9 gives 17.5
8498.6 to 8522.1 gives 17.2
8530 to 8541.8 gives 14.6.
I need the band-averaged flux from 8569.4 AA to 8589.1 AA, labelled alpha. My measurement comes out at 18.7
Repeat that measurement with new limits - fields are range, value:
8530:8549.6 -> 16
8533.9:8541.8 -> 15.1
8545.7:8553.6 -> 17.3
